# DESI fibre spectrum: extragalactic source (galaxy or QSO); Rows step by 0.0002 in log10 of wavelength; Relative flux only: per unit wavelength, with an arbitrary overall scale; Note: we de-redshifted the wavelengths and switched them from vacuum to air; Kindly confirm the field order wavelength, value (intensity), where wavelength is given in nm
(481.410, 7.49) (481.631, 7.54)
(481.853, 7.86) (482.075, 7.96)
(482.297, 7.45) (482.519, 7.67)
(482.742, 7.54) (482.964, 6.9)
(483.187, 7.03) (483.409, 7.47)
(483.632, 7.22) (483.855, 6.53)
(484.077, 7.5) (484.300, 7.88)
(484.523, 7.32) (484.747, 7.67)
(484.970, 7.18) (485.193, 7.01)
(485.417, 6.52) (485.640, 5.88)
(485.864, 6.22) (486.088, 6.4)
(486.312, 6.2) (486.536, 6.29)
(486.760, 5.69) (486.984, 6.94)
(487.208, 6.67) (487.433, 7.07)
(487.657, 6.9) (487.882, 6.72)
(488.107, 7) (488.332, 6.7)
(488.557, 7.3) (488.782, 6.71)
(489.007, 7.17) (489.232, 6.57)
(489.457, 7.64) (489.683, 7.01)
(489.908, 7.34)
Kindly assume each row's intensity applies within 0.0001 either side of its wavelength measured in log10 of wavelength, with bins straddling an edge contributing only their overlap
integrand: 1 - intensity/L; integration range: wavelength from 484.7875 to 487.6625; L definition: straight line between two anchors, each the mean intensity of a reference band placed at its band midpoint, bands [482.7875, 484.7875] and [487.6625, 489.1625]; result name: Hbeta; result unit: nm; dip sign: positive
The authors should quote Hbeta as 0.22 nm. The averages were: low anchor 7.27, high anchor 6.92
